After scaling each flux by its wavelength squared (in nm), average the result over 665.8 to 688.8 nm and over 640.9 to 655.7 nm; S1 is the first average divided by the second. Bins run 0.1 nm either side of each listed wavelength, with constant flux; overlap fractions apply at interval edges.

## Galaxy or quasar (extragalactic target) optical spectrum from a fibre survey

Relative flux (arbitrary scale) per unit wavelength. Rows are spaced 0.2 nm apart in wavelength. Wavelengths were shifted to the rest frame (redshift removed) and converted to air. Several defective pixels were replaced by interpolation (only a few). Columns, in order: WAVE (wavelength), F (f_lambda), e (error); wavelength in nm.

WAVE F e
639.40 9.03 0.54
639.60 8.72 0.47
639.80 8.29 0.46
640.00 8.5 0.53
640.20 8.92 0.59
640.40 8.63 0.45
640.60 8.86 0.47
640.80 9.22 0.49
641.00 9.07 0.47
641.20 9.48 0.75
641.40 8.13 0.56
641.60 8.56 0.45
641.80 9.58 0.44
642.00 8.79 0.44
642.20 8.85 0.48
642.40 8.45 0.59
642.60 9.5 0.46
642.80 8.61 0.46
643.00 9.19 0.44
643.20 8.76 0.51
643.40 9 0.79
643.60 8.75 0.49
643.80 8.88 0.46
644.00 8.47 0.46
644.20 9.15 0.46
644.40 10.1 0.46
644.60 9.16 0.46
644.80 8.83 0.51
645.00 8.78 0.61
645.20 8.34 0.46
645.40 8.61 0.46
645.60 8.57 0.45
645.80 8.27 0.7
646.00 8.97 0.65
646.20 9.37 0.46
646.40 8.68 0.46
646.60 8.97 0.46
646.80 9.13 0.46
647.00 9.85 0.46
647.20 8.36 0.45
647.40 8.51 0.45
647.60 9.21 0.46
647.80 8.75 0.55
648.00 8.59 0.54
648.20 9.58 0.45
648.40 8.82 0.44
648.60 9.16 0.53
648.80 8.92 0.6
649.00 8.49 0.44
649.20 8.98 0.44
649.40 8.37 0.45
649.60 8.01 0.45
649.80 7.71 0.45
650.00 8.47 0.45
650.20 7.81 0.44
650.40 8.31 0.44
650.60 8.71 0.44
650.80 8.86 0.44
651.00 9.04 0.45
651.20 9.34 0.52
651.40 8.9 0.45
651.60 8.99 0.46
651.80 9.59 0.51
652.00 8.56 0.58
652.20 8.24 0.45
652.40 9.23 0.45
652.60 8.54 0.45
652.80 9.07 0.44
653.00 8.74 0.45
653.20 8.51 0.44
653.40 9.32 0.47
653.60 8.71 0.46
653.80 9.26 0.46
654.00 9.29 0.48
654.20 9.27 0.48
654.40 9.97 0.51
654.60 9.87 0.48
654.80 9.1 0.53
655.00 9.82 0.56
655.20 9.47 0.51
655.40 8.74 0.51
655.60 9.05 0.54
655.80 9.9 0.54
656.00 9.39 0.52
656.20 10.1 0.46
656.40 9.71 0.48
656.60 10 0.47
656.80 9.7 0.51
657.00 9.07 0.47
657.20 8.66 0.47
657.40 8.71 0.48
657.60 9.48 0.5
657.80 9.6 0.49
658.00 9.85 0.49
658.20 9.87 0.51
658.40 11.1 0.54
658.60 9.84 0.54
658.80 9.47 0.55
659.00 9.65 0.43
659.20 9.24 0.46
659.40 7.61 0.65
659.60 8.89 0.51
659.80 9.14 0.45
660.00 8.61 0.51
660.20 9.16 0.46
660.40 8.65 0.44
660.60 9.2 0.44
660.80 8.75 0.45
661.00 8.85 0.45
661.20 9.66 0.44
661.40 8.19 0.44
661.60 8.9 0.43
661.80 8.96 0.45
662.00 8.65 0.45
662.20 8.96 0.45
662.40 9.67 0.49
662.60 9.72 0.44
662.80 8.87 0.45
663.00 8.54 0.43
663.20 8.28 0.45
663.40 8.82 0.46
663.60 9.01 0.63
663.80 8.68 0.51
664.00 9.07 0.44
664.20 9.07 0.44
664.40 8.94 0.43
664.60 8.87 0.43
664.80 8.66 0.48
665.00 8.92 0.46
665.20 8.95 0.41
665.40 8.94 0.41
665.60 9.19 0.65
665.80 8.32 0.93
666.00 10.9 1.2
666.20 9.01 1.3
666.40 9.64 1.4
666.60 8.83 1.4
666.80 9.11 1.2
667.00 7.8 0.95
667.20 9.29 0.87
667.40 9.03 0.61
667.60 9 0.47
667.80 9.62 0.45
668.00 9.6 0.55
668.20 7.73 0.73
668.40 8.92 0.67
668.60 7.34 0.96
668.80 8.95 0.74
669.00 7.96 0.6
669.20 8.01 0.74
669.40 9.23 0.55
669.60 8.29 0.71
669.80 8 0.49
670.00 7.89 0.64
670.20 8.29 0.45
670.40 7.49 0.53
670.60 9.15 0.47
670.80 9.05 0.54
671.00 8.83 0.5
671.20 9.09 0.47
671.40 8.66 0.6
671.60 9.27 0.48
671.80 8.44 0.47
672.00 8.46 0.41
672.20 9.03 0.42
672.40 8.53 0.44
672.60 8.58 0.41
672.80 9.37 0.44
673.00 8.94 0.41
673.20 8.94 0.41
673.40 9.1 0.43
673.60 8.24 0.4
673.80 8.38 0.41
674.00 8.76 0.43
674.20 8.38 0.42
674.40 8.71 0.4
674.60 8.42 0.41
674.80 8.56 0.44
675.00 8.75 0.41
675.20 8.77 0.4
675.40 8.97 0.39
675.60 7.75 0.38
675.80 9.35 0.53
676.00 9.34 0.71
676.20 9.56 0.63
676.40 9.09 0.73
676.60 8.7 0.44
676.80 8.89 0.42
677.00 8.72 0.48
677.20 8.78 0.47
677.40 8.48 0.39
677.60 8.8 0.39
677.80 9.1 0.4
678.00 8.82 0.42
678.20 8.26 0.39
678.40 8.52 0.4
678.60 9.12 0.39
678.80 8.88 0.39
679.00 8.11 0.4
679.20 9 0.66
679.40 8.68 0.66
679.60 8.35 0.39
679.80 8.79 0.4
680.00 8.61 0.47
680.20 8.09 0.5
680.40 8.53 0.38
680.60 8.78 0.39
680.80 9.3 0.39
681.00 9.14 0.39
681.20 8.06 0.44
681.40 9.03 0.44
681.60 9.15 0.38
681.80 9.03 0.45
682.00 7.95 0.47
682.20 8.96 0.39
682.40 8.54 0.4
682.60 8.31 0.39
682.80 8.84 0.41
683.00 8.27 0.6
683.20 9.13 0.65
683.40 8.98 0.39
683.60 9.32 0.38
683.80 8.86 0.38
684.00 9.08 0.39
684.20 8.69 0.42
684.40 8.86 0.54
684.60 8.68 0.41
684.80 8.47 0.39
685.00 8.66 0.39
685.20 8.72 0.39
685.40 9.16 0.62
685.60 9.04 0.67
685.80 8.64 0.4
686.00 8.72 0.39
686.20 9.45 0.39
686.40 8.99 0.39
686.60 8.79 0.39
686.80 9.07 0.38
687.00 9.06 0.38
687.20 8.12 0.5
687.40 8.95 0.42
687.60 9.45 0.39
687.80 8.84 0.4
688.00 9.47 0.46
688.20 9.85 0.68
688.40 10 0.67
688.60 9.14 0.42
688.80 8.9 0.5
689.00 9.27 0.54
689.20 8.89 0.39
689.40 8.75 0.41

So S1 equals 1.08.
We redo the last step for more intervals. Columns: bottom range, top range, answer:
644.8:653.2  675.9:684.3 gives 1.10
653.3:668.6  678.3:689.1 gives 1.04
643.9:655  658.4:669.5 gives 1.05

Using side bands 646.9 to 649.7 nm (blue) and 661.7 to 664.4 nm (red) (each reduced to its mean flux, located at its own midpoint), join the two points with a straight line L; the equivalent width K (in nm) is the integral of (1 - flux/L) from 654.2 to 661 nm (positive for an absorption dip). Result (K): -0.35 nm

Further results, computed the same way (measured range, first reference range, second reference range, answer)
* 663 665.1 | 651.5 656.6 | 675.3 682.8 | 0.05 nm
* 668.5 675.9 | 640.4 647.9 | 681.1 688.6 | 0.26 nm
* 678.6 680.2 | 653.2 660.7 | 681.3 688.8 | 0.07 nm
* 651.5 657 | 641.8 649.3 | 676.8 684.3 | -0.24 nm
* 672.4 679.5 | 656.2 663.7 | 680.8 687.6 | 0.14 nm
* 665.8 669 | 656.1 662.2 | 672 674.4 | 0.00 nm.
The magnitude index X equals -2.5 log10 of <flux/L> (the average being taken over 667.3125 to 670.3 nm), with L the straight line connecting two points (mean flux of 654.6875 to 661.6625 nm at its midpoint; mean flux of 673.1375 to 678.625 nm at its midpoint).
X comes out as 0.06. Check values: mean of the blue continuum 9.29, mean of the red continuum 8.75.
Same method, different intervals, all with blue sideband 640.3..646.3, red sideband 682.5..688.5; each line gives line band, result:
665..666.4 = -0.04 mag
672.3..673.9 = 0.02 mag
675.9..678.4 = 0.01 mag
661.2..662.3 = 0.01 mag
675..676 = 0.02 mag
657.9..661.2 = -0.04 mag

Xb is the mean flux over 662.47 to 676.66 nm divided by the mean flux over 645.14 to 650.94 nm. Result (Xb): 1.01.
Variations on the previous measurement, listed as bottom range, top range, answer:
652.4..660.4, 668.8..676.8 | 0.93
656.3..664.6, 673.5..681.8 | 0.96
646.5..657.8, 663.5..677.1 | 0.97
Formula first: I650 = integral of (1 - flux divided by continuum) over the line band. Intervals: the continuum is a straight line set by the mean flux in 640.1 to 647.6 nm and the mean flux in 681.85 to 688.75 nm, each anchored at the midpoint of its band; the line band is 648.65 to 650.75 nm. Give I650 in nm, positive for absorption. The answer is 0.12 nm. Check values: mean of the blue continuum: 8.91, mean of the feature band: 8.41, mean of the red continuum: 8.91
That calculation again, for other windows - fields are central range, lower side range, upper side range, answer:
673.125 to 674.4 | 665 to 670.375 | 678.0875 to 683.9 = 0.01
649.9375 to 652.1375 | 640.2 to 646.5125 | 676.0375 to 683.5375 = 0.02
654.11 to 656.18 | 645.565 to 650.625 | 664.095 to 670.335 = -0.18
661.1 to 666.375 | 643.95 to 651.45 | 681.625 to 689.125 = -0.09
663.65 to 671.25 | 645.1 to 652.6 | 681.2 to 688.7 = 0.05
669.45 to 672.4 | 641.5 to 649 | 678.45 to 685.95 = 0.07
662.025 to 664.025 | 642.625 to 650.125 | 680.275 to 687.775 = -0.03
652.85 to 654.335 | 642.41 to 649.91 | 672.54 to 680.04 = -0.04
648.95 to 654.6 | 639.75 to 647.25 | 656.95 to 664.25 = 0.11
